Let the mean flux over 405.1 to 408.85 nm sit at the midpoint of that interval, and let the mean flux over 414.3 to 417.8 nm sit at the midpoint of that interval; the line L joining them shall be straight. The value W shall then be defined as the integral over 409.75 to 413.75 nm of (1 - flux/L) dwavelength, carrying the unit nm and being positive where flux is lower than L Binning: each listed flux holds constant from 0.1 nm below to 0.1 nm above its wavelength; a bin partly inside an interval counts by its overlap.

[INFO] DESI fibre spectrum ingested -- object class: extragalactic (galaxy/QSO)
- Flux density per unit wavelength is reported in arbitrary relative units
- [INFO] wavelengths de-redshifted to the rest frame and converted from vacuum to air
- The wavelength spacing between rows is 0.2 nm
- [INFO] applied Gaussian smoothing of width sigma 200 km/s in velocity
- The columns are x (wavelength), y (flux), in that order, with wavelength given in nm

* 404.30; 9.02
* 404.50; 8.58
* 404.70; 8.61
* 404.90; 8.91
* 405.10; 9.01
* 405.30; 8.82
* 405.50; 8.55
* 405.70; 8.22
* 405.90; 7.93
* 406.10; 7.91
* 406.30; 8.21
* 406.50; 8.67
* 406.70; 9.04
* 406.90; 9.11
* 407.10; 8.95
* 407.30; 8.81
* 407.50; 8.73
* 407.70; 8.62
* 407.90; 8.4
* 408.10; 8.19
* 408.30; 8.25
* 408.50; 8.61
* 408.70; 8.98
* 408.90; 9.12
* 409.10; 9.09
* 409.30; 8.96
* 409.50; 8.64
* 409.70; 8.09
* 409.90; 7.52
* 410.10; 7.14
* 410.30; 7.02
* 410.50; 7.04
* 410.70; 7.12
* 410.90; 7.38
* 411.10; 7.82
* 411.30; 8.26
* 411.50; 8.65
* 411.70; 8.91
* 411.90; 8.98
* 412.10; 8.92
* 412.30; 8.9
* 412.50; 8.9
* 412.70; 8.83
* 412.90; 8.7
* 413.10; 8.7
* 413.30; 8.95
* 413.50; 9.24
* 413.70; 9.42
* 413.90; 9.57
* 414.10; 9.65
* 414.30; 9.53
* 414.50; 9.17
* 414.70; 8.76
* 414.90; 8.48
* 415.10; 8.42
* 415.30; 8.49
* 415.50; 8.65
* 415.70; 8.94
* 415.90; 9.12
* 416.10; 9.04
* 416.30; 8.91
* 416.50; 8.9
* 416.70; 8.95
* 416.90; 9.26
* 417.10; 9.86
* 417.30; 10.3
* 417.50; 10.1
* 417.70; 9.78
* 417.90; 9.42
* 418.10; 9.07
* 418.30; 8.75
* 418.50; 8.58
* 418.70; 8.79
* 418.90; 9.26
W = 0.26 nm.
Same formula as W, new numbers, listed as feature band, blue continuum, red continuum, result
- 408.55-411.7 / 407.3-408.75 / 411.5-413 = 0.22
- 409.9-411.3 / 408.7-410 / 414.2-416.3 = 0.21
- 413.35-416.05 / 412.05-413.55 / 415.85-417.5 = 0.02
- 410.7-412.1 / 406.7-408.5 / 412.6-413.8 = 0.09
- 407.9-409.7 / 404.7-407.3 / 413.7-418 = 0.02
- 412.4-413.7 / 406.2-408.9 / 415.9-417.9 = 0.03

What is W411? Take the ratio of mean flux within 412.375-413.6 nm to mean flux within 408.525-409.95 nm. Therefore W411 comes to 1.03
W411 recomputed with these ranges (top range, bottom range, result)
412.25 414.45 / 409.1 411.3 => 1.18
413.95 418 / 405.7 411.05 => 1.11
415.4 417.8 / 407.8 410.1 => 1.10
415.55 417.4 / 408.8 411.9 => 1.14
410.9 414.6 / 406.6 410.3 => 1.04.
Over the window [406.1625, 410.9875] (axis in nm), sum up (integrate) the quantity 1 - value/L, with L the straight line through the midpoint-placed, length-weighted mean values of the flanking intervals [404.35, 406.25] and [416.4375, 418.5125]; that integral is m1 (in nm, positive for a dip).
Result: 0.23 nm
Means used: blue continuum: 8.51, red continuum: 9.4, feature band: 8.32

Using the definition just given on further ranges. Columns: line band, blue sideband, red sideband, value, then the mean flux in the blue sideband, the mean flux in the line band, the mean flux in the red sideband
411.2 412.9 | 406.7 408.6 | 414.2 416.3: 0.00 nm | 8.65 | 8.79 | 8.86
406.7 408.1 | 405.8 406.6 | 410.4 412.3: -0.10 nm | 8.18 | 8.75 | 8.16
